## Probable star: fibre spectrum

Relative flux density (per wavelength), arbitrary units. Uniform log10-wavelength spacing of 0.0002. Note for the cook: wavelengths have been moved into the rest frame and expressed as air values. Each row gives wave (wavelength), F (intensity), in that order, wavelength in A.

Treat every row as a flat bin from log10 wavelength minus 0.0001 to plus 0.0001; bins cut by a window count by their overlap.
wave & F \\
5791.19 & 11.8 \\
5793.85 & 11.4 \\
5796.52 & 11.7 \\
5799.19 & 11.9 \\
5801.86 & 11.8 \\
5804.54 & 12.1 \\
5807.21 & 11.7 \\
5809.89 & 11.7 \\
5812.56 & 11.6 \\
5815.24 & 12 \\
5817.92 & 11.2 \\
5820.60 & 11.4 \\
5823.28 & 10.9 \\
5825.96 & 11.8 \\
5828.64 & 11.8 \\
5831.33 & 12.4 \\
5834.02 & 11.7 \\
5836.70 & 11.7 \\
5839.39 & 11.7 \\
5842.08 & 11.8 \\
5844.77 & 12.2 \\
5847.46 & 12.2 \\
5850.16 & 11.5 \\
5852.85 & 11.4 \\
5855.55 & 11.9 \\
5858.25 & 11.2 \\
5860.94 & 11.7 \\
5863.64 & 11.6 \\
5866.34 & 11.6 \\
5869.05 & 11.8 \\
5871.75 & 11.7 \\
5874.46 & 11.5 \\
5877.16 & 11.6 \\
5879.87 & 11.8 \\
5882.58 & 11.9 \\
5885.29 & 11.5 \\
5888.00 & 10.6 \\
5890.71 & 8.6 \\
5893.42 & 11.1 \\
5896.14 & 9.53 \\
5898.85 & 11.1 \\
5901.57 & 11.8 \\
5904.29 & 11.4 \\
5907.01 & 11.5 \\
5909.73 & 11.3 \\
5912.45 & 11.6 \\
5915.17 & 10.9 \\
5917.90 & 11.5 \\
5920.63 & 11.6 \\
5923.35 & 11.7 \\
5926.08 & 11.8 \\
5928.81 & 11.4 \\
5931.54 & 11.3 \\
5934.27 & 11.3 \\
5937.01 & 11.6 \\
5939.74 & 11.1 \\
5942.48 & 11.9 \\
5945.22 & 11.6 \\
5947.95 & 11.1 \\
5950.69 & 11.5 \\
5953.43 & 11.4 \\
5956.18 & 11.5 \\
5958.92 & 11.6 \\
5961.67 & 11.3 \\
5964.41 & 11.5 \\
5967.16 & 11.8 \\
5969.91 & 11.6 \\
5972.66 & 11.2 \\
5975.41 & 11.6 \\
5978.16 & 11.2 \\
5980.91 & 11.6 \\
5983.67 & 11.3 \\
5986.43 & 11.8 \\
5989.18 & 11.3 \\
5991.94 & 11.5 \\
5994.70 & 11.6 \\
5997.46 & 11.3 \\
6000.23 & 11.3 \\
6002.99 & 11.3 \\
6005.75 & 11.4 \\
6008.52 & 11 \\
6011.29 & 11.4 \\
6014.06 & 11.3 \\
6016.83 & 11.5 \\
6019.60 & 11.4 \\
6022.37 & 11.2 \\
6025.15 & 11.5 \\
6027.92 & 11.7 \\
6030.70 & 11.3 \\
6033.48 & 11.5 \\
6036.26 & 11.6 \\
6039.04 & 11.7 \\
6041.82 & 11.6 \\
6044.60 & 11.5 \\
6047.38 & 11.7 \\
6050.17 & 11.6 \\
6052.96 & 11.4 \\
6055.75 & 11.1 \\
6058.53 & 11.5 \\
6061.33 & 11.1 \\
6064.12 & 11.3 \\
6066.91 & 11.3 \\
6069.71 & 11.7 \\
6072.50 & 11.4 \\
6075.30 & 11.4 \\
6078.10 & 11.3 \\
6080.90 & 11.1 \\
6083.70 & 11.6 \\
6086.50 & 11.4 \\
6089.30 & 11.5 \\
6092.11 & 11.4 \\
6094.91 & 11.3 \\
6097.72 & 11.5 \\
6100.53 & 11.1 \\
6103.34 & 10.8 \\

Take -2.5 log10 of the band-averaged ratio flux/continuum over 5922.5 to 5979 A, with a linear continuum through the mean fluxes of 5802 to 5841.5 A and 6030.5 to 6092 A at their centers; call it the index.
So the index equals 0.01 mag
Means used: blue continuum 11.7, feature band 11.5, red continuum 11.4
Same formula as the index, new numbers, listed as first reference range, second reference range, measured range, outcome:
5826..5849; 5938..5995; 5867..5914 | 0.05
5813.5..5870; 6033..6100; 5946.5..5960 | 0.01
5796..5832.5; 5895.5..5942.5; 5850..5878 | 0.00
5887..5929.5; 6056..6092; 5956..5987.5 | -0.03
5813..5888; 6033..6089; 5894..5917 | 0.04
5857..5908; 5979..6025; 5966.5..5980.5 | -0.01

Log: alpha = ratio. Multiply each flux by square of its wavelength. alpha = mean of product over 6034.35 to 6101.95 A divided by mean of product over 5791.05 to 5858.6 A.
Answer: 1.06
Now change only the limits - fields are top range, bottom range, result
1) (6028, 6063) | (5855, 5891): 1.06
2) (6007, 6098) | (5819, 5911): 1.06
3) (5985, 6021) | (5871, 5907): 1.07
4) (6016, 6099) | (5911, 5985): 1.03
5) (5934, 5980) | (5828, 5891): 1.02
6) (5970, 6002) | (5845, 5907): 1.05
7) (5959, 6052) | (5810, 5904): 1.05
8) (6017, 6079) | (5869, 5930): 1.07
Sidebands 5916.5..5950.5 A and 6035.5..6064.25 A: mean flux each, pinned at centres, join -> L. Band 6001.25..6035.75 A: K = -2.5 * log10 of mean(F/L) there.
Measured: 0.01 mag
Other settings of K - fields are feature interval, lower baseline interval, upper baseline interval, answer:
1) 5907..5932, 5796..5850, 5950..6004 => 0.01 mag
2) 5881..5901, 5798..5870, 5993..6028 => 0.09 mag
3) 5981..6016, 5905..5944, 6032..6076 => 0.01 mag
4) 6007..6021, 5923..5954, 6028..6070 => 0.01 mag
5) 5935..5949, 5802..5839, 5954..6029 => 0.00 mag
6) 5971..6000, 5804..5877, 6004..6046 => 0.01 mag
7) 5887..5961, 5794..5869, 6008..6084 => 0.03 mag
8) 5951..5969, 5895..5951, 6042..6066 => -0.01 mag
